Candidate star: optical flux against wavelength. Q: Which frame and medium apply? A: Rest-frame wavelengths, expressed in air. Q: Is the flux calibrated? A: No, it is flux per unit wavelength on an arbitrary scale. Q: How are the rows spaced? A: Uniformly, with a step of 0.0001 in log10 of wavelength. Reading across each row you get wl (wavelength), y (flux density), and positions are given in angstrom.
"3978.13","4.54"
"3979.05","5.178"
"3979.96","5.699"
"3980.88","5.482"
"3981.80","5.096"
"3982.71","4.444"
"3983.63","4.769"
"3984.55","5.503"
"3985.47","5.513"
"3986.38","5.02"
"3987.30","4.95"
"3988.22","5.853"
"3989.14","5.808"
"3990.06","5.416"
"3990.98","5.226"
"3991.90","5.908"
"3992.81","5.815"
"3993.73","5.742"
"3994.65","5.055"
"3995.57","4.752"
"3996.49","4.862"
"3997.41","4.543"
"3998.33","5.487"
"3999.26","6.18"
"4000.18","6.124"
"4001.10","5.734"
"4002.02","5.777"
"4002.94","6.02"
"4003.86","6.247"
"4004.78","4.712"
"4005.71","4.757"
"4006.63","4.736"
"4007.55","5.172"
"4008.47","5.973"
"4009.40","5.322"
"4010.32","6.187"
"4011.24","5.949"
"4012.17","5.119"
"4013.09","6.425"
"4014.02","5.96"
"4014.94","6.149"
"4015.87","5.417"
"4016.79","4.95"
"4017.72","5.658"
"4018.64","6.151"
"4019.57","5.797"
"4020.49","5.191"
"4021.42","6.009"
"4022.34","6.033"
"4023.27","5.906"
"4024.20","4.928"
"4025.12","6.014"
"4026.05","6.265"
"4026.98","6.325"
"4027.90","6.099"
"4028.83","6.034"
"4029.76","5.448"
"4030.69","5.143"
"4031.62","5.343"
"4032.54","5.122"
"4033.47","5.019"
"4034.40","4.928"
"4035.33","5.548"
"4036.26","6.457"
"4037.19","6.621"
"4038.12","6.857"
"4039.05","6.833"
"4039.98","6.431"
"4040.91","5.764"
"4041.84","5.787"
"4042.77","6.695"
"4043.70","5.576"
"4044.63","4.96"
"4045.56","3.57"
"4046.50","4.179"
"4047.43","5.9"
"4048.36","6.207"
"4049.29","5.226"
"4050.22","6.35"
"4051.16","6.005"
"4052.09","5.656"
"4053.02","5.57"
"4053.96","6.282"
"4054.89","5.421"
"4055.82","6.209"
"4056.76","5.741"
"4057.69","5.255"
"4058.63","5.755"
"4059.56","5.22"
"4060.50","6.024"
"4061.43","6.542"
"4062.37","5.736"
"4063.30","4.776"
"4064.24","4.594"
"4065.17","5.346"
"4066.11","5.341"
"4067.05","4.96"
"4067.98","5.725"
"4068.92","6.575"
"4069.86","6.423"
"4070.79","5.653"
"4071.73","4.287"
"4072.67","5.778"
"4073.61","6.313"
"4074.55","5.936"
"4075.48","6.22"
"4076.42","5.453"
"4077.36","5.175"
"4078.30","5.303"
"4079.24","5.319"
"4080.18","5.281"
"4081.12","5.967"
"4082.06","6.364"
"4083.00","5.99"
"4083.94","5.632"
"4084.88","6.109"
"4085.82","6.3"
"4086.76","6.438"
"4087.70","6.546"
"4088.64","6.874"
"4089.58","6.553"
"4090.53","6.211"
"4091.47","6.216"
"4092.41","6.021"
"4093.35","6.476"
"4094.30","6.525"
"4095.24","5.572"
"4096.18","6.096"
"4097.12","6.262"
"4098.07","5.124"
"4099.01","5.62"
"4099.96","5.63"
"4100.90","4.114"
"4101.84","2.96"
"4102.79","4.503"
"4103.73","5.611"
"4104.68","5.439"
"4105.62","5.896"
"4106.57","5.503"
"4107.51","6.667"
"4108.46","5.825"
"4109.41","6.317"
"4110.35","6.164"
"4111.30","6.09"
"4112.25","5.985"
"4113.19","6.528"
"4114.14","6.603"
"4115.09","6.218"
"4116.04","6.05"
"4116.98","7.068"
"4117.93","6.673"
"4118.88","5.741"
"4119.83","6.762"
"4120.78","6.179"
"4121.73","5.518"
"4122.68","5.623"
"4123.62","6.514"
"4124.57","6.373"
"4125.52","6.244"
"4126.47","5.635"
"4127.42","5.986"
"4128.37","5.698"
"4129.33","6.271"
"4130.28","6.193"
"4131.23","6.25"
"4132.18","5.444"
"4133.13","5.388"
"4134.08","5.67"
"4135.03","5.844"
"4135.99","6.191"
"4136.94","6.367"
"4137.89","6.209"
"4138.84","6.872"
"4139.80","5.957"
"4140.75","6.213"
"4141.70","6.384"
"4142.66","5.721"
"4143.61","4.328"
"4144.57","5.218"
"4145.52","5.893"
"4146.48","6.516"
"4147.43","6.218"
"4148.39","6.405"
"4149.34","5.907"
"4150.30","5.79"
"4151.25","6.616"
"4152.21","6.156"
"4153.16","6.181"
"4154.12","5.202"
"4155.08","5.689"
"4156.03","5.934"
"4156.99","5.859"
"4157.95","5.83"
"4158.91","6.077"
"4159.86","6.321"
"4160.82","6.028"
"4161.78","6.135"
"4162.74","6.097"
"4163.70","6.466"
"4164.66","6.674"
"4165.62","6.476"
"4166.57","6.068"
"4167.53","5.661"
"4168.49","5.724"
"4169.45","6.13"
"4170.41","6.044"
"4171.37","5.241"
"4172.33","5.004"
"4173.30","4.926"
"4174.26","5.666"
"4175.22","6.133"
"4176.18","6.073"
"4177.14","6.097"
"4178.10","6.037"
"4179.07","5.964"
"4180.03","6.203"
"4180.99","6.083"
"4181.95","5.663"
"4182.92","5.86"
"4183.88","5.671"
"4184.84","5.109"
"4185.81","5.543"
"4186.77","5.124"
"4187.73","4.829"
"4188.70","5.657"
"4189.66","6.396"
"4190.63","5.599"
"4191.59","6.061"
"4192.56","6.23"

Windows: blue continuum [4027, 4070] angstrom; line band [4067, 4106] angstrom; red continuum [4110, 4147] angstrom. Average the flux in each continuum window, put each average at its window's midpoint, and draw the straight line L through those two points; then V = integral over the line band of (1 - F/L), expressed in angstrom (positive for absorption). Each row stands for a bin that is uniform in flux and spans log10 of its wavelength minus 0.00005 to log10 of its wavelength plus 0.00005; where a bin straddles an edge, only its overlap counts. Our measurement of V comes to 0.7 angstrom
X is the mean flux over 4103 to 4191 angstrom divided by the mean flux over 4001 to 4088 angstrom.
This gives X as 1.04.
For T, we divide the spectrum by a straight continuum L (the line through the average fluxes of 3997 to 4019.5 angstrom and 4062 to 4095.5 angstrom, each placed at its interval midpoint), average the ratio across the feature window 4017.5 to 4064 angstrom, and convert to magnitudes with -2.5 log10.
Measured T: 0.00 mag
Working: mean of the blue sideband 5.62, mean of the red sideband 5.84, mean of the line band 5.73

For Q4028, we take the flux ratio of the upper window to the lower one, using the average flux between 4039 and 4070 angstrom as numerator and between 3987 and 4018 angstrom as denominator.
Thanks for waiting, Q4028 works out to 1.02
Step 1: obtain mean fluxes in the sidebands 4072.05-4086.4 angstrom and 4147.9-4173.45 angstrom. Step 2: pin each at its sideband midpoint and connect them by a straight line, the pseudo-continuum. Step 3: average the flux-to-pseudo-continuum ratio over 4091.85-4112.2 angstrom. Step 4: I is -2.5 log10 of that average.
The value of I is 0.04 mag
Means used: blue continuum 5.8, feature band 5.65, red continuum 5.96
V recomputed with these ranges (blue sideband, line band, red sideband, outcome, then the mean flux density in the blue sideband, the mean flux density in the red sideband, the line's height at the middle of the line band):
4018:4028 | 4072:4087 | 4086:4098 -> 0.9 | 5.88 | 6.27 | 6.2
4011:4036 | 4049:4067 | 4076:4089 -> 0.6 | 5.67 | 5.9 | 5.81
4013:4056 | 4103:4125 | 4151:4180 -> -1.0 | 5.74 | 5.95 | 5.87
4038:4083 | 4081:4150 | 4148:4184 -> -1.9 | 5.67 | 5.95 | 5.82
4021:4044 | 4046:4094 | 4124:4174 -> 0.9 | 5.89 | 5.95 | 5.91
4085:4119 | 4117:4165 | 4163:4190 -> -1.3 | 5.96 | 5.8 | 5.88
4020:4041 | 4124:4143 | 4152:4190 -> -0.7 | 5.84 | 5.85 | 5.85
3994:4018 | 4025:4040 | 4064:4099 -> -0.7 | 5.51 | 5.87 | 5.64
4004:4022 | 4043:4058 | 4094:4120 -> 0.4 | 5.58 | 5.83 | 5.68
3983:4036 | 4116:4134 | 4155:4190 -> -1.0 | 5.55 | 5.85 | 5.76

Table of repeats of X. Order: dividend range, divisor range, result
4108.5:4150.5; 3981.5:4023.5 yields 1.10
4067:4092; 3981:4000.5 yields 1.11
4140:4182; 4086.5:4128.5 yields 0.99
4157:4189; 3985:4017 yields 1.06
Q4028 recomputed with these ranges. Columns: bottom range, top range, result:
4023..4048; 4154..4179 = 1.04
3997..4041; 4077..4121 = 1.03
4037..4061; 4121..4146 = 1.03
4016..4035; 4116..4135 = 1.08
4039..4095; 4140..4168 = 1.04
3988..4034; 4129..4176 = 1.06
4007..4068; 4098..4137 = 1.03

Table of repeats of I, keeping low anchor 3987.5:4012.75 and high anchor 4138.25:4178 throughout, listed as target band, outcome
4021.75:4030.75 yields -0.053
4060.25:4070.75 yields 0.009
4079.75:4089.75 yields -0.081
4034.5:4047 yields -0.029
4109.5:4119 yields -0.091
